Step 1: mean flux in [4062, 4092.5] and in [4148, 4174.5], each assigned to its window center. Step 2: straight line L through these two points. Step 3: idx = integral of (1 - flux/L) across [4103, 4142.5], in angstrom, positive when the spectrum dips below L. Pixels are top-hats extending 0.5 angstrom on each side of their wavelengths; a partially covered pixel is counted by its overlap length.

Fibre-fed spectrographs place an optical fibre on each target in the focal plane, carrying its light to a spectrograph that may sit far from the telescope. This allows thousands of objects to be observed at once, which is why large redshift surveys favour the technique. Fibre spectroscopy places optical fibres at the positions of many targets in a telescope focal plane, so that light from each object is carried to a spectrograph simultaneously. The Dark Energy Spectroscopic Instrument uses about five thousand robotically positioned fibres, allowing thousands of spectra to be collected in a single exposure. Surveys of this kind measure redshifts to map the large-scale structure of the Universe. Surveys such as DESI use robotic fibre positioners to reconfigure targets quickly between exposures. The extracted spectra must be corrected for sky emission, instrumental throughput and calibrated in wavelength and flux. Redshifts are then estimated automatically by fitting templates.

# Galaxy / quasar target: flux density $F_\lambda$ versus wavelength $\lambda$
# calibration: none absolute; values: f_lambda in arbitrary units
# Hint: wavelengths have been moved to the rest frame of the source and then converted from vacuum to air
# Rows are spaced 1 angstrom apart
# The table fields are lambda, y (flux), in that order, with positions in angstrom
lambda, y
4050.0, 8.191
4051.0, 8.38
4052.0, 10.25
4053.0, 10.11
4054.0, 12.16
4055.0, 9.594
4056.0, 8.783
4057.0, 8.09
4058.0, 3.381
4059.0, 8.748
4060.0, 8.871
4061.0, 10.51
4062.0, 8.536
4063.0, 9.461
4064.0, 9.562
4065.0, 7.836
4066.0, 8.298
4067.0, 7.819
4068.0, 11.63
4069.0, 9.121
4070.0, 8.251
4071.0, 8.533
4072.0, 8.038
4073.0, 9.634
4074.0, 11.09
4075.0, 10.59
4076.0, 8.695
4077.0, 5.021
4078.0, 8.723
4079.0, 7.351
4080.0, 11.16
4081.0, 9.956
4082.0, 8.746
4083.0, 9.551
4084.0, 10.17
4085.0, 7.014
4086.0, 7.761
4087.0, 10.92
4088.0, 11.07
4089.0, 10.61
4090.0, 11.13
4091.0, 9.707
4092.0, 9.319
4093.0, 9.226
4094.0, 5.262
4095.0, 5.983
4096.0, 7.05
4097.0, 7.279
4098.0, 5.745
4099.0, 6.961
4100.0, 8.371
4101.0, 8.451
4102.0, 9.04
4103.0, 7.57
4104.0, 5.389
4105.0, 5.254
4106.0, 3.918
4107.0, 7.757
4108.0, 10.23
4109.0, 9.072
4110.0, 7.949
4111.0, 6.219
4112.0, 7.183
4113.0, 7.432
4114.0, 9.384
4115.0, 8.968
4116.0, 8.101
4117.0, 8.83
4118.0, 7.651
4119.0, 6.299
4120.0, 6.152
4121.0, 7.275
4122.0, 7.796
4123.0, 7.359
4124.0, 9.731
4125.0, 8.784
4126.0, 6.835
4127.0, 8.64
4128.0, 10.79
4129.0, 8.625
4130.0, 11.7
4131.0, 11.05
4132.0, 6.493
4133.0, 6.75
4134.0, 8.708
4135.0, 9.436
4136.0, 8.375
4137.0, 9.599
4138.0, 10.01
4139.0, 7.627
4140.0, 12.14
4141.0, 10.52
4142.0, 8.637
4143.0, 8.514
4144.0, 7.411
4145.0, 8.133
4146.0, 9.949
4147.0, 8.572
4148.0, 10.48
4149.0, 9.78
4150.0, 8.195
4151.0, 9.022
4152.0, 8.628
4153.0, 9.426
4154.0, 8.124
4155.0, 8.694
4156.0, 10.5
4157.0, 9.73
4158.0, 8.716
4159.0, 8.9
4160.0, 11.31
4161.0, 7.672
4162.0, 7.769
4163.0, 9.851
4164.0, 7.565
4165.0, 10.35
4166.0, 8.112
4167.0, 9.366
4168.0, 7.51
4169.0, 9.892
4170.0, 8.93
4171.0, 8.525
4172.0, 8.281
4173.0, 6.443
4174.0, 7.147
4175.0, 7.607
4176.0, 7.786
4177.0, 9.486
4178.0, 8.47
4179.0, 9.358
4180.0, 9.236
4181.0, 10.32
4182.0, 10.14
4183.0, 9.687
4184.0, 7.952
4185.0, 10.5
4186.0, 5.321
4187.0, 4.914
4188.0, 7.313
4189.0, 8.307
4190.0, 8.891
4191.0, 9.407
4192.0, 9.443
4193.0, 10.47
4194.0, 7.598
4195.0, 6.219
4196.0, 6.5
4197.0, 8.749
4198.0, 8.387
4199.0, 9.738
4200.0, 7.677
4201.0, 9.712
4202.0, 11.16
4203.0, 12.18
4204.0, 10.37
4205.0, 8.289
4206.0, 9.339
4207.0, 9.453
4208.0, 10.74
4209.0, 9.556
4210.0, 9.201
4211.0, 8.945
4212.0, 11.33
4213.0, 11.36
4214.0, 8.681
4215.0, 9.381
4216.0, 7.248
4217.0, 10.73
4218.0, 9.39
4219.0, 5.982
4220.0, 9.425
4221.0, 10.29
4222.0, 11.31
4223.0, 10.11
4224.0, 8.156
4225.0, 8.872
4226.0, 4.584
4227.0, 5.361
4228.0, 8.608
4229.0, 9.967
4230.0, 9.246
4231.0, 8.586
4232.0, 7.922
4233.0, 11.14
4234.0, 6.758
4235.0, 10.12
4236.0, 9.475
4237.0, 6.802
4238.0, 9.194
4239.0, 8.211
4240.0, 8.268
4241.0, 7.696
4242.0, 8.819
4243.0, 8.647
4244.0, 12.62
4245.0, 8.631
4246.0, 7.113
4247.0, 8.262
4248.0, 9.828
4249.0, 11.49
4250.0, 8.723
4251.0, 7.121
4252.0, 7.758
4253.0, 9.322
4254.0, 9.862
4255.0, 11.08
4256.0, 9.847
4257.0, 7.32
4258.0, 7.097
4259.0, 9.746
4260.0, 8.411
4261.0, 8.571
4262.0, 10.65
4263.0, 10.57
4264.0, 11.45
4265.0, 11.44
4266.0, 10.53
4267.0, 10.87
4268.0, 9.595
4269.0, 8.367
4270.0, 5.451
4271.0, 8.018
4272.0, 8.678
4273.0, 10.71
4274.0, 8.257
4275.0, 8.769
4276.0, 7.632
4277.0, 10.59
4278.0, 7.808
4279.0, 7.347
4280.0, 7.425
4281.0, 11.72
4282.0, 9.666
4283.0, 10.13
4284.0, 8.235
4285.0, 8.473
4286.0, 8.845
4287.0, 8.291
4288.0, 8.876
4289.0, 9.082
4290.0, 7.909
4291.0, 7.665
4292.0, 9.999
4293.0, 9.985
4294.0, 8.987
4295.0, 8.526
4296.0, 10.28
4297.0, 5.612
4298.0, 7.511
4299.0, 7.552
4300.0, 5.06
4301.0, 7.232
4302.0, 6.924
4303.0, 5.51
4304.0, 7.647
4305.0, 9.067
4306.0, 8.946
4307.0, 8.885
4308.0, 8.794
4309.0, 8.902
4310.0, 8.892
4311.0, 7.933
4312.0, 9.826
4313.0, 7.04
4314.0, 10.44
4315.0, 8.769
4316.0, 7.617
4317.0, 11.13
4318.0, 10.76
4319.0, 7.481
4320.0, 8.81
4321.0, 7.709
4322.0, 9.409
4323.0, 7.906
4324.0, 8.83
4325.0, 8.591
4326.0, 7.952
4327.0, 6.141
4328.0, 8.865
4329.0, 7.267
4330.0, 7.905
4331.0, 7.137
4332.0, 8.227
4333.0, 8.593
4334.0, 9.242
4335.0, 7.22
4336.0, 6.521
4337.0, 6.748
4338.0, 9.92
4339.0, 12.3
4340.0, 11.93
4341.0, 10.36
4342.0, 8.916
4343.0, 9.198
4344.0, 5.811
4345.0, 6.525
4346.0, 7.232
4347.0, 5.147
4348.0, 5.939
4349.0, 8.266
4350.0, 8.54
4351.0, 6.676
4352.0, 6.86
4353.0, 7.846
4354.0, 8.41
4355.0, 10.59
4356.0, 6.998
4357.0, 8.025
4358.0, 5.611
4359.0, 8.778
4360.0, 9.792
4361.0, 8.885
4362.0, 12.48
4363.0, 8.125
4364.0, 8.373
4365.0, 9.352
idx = 3.2 angstrom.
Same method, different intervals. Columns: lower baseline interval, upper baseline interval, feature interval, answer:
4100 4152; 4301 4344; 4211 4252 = -2.0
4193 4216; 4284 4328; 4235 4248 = 0.3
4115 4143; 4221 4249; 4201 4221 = -2.1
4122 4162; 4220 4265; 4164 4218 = 0.7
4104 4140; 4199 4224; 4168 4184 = 0.7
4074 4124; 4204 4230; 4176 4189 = 0.4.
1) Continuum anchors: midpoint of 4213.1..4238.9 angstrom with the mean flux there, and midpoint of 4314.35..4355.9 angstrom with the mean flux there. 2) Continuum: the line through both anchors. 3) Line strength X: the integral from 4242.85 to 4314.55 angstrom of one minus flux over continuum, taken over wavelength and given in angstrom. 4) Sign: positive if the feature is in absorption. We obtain -2.50 angstrom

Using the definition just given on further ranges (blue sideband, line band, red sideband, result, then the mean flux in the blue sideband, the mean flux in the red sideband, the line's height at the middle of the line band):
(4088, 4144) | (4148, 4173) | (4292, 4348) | -2.0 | 8.25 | 8.28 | 8.26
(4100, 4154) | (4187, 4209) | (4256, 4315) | -1.1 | 8.41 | 8.7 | 8.54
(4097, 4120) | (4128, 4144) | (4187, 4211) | -2.5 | 7.5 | 8.98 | 7.95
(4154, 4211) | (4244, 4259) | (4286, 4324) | -0.7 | 8.83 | 8.42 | 8.6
